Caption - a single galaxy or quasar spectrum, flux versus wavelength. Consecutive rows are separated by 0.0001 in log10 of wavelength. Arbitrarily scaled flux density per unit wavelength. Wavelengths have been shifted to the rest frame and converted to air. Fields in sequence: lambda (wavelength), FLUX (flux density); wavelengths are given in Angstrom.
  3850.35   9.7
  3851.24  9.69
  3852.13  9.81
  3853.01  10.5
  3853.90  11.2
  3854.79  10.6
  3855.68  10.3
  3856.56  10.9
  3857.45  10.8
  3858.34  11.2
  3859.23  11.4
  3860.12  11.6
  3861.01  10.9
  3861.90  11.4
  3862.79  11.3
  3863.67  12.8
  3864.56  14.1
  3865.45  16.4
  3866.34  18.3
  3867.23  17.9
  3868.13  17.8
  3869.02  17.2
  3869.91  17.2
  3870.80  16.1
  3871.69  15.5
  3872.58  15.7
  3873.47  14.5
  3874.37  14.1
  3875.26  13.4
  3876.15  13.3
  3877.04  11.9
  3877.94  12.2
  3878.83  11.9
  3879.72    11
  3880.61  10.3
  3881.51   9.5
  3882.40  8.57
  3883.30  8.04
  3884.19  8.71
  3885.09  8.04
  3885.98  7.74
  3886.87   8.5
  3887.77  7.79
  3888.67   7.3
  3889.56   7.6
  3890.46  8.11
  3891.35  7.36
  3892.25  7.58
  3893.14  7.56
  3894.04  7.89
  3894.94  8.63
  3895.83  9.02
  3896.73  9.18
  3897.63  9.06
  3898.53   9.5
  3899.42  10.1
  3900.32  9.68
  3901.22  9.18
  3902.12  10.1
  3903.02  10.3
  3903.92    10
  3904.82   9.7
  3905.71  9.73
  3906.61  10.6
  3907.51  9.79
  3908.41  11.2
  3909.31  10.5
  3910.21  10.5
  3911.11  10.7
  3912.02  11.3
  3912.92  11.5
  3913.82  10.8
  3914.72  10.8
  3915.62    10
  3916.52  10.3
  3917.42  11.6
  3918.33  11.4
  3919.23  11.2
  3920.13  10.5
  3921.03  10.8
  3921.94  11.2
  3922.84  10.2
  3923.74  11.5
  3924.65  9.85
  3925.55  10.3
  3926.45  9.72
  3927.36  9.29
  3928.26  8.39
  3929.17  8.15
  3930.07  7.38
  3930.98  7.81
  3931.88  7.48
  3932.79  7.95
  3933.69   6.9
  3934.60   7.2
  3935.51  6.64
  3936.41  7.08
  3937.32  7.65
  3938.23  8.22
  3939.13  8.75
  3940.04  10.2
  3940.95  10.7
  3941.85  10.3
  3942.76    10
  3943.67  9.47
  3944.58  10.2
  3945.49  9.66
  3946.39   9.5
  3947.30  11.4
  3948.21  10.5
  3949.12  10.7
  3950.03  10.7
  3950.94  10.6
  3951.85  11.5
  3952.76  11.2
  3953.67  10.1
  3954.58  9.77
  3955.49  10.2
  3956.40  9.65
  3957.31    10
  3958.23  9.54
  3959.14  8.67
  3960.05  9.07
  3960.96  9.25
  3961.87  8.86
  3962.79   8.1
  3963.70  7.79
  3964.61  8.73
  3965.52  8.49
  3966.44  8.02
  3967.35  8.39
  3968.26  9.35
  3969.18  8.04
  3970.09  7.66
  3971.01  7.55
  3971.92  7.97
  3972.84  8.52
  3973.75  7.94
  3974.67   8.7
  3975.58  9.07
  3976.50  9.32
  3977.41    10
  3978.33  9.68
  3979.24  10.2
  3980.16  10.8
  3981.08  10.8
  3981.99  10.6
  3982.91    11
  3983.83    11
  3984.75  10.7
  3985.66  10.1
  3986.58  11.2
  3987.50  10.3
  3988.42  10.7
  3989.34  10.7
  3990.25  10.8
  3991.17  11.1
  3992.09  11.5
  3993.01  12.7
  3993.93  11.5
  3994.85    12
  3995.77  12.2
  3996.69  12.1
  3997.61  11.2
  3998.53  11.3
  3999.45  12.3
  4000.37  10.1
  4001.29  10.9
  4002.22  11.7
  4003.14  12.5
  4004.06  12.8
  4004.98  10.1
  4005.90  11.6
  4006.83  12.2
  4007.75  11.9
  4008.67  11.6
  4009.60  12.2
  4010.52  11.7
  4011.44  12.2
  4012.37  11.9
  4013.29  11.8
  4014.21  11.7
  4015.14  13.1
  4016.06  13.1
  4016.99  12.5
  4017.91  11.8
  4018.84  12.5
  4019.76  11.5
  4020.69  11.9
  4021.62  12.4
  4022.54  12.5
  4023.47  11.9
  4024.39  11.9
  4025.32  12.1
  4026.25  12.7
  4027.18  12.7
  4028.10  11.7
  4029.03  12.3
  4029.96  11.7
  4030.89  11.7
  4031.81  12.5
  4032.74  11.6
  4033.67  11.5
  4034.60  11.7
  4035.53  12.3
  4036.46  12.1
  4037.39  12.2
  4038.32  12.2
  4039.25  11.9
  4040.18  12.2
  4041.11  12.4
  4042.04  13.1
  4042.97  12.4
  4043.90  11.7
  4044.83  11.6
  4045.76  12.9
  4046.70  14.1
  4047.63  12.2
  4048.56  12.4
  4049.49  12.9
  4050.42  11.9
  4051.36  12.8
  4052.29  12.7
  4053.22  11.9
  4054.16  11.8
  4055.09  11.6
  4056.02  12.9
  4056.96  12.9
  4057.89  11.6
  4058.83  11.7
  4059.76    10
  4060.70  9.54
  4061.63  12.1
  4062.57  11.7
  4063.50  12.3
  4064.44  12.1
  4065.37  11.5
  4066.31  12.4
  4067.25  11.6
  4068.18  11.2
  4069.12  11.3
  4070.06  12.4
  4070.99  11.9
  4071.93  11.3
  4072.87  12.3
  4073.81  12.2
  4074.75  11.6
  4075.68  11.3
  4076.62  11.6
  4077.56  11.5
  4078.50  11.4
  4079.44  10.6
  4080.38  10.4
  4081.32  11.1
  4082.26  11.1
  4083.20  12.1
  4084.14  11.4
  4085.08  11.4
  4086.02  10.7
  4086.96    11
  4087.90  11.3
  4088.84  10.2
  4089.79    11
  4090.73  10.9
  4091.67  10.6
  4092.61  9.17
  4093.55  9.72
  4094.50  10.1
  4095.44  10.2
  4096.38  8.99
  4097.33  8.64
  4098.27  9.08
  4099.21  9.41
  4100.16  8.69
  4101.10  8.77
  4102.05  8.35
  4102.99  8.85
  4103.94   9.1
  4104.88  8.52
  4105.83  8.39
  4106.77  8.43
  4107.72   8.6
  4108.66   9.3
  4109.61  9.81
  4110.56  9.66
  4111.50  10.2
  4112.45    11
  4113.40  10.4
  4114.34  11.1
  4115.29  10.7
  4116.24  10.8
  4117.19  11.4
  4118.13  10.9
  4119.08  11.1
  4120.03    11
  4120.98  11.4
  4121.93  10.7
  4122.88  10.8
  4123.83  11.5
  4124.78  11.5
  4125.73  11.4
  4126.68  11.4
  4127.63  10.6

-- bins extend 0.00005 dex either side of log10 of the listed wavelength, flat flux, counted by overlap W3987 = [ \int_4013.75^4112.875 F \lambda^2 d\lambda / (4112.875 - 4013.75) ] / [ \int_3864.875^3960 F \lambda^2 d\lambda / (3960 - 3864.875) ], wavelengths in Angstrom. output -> 1.18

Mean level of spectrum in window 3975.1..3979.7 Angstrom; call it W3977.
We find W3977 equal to 9.66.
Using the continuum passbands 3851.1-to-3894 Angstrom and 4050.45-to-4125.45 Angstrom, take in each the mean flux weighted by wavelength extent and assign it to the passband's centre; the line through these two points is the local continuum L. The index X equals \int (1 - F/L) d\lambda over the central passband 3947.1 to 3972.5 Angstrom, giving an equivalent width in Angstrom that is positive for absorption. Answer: 4.3 Angstrom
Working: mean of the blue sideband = 11.5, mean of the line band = 9.32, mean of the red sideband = 10.8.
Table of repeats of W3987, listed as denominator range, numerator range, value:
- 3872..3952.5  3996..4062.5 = 1.30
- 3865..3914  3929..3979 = 0.85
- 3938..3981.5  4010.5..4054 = 1.34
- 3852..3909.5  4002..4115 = 1.12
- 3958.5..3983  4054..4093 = 1.34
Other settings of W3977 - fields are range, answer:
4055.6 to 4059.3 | 12.3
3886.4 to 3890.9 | 7.85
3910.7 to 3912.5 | 11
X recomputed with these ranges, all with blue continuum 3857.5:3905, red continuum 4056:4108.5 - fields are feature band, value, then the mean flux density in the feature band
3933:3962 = 4.0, 9.5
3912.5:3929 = 0.9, 10.5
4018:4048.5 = -3.9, 12.2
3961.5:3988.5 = 4.1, 9.3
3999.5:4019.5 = -1.9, 11.9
